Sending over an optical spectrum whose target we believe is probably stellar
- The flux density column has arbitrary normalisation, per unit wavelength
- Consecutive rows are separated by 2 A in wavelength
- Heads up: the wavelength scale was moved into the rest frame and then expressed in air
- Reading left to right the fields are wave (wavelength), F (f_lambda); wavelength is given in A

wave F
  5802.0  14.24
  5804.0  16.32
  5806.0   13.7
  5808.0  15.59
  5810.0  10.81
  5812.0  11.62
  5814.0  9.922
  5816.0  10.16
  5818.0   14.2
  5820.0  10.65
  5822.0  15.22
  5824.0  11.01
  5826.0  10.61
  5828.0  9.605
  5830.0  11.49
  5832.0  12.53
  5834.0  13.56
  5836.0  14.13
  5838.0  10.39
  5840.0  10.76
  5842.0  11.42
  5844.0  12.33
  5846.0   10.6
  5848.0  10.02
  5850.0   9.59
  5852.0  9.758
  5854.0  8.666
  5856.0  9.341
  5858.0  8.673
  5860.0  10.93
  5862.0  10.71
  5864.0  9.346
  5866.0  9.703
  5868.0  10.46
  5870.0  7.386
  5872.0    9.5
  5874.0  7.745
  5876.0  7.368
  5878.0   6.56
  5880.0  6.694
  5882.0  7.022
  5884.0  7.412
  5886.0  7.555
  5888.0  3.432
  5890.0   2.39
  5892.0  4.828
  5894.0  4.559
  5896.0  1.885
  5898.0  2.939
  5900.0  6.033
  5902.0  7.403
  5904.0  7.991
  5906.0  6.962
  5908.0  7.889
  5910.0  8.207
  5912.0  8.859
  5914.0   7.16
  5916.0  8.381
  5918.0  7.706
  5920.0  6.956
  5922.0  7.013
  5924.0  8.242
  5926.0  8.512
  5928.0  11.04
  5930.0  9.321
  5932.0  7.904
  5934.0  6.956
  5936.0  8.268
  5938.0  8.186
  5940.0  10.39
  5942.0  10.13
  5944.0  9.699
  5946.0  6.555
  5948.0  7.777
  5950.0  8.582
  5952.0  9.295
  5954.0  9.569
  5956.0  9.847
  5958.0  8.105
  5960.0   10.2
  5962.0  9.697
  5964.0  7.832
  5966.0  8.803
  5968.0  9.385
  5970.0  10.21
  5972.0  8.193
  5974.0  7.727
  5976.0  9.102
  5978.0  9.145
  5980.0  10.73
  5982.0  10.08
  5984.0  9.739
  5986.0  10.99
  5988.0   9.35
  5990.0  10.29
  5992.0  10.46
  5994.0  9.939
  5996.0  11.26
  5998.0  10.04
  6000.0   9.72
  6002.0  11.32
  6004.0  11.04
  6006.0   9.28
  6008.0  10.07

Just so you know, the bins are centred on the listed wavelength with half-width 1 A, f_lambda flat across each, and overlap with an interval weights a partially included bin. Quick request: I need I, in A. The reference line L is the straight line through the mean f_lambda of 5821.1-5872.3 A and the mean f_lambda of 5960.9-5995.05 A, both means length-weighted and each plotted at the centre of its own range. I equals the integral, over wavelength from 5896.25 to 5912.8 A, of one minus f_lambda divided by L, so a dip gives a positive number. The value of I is 5.5 A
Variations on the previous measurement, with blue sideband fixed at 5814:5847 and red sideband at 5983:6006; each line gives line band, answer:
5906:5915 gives 2.56 A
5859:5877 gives 3.44 A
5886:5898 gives 8.02 A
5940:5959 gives 3.18 A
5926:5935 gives 1.74 A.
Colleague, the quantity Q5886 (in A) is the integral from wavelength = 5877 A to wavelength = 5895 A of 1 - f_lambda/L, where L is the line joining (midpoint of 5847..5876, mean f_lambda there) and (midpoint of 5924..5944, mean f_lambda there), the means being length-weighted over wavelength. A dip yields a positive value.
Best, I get 7.06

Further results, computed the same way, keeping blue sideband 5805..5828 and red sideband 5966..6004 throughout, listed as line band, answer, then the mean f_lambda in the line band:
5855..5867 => 1.8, 9.78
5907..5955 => 9.6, 8.44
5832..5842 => -0.3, 12.2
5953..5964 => 0.9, 9.33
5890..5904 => 8.0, 4.69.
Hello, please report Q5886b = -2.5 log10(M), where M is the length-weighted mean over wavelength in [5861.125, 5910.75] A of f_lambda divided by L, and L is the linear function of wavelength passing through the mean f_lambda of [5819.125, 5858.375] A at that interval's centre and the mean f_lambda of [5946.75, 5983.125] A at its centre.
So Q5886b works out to 0.45 mag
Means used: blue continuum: 11.1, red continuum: 9.11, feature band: 6.86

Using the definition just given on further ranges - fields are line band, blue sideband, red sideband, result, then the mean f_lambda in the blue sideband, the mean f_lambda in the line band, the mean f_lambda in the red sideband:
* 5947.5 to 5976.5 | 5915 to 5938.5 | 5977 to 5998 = 0.045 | 8.21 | 8.97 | 10.2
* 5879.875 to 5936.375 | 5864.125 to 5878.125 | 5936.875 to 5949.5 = 0.254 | 8.56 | 6.87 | 8.78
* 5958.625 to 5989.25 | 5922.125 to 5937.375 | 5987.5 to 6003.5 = 0.039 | 8.5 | 9.4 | 10.4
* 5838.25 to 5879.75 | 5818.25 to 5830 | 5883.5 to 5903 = -0.170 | 11.6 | 9.51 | 4.78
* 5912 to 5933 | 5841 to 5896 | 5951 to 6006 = 0.085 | 8.18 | 8.25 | 9.7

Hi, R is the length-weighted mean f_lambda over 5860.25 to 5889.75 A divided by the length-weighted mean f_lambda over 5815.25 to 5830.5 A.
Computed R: 0.67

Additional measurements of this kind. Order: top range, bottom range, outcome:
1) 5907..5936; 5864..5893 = 1.15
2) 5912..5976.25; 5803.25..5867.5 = 0.76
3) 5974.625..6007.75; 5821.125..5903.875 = 1.15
